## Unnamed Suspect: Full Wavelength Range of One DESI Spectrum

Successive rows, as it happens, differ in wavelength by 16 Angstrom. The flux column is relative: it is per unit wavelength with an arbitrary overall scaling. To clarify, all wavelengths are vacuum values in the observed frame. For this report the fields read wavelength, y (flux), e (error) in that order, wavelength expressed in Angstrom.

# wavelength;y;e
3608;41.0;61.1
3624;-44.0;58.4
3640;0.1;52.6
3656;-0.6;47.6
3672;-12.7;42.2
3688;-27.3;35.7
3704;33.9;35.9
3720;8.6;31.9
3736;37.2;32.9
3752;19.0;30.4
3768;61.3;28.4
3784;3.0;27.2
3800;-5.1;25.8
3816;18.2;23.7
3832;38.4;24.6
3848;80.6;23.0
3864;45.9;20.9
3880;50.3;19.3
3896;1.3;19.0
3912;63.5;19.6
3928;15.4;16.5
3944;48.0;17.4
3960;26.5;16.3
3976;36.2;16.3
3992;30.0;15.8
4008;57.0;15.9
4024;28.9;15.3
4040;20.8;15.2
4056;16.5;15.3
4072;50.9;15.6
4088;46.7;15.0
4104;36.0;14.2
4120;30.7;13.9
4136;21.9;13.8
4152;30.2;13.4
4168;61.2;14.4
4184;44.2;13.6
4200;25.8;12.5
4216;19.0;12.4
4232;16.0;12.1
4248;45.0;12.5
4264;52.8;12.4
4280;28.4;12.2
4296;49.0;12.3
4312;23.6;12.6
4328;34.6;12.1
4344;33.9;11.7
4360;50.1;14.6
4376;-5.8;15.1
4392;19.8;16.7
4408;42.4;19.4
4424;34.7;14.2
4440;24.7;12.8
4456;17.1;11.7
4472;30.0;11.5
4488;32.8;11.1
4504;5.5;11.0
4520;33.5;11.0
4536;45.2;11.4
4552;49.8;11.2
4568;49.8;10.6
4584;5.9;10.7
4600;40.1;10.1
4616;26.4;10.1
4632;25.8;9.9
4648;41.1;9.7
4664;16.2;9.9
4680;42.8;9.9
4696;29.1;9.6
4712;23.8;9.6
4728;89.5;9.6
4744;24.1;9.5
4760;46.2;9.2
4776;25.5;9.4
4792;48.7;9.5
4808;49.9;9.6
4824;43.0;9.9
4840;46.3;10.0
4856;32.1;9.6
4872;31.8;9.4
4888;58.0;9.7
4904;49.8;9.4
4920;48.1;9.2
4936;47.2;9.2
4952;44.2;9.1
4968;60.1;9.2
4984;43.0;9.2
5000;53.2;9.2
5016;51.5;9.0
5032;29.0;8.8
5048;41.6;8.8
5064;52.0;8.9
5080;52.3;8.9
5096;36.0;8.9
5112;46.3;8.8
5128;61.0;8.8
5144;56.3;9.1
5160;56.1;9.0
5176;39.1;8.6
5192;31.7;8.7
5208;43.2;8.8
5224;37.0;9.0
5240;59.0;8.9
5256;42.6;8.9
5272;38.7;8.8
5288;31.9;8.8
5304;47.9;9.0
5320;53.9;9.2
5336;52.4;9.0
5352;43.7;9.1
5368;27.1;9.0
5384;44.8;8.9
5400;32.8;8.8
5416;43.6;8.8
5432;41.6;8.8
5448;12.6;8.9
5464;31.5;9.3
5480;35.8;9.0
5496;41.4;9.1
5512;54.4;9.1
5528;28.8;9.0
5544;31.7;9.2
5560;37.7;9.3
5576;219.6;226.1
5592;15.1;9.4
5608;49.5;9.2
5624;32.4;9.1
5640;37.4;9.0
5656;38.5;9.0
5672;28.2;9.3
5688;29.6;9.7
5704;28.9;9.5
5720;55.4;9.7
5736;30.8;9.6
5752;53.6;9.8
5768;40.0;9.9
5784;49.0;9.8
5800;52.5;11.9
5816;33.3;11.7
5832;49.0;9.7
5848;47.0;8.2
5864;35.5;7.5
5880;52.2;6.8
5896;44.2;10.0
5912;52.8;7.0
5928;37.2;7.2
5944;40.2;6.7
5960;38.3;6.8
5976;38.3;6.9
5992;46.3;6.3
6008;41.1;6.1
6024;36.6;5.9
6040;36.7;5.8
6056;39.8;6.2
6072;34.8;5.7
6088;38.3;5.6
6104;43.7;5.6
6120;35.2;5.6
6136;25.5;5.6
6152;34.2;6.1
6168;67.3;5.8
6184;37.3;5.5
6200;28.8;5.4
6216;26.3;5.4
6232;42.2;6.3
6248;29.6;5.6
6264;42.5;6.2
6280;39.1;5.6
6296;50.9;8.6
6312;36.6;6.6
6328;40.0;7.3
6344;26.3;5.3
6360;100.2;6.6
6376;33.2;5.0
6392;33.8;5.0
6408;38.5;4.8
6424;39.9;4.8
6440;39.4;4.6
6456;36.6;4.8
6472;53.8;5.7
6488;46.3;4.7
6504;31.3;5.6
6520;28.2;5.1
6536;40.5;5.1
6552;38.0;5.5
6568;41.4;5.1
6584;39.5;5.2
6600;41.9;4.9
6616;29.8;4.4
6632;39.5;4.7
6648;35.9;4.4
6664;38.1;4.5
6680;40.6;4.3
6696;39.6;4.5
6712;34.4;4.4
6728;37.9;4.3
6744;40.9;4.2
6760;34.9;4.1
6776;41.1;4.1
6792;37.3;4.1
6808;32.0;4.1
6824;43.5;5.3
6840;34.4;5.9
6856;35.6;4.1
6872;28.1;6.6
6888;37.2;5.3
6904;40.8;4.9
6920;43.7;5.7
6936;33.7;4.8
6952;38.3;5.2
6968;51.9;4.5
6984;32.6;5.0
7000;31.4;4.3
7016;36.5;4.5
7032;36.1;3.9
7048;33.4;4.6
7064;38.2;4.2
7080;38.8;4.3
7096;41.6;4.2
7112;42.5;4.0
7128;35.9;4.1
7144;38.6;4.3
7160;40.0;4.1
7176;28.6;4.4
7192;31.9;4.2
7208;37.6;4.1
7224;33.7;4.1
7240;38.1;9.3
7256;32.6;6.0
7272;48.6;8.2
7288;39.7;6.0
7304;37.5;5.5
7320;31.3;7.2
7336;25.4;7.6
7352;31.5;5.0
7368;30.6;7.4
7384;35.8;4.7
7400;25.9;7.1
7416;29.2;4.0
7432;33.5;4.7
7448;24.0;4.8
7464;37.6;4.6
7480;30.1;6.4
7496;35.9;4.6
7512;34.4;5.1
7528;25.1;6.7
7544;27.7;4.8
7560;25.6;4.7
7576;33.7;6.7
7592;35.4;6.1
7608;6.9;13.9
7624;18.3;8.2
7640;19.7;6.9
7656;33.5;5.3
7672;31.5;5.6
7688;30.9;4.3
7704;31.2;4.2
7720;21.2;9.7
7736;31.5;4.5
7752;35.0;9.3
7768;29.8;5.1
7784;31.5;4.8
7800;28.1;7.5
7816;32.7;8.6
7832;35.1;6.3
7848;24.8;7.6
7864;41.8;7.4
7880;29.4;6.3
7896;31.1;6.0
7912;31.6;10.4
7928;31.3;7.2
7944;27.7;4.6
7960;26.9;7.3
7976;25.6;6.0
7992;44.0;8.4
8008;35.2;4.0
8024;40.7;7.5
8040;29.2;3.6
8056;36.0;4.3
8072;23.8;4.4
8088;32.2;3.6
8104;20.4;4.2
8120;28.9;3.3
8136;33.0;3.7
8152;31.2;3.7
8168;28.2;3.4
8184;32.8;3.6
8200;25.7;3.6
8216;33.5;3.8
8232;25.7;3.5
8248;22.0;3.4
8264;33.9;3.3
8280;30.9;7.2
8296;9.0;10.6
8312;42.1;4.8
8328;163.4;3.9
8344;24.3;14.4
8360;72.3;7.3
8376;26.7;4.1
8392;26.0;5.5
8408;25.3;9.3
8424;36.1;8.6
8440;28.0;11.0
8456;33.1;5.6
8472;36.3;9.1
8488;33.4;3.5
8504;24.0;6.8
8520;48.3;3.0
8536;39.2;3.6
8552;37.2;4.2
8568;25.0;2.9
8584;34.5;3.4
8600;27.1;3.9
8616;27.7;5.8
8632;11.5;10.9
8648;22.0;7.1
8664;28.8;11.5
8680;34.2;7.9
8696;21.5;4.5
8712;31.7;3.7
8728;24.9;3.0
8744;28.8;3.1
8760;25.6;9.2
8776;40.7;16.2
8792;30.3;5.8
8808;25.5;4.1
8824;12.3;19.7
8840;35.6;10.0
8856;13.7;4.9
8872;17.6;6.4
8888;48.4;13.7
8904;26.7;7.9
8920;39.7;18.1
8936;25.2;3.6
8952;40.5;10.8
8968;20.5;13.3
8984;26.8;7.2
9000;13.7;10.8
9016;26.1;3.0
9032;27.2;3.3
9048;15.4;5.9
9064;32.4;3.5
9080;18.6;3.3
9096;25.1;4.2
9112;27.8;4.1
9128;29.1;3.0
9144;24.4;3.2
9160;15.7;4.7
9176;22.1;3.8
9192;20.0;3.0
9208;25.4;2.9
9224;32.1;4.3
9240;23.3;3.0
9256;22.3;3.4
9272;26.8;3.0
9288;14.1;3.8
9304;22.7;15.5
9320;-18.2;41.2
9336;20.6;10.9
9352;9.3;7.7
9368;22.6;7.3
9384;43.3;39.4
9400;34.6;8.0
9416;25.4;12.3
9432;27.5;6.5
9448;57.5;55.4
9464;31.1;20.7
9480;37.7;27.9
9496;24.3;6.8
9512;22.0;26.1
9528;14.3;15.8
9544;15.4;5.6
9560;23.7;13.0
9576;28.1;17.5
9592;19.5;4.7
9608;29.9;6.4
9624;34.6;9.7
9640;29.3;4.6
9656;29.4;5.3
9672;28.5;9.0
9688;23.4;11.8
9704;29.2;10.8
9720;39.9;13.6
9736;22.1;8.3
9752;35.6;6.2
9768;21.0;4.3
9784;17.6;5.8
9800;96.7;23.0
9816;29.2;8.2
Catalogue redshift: 0.269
